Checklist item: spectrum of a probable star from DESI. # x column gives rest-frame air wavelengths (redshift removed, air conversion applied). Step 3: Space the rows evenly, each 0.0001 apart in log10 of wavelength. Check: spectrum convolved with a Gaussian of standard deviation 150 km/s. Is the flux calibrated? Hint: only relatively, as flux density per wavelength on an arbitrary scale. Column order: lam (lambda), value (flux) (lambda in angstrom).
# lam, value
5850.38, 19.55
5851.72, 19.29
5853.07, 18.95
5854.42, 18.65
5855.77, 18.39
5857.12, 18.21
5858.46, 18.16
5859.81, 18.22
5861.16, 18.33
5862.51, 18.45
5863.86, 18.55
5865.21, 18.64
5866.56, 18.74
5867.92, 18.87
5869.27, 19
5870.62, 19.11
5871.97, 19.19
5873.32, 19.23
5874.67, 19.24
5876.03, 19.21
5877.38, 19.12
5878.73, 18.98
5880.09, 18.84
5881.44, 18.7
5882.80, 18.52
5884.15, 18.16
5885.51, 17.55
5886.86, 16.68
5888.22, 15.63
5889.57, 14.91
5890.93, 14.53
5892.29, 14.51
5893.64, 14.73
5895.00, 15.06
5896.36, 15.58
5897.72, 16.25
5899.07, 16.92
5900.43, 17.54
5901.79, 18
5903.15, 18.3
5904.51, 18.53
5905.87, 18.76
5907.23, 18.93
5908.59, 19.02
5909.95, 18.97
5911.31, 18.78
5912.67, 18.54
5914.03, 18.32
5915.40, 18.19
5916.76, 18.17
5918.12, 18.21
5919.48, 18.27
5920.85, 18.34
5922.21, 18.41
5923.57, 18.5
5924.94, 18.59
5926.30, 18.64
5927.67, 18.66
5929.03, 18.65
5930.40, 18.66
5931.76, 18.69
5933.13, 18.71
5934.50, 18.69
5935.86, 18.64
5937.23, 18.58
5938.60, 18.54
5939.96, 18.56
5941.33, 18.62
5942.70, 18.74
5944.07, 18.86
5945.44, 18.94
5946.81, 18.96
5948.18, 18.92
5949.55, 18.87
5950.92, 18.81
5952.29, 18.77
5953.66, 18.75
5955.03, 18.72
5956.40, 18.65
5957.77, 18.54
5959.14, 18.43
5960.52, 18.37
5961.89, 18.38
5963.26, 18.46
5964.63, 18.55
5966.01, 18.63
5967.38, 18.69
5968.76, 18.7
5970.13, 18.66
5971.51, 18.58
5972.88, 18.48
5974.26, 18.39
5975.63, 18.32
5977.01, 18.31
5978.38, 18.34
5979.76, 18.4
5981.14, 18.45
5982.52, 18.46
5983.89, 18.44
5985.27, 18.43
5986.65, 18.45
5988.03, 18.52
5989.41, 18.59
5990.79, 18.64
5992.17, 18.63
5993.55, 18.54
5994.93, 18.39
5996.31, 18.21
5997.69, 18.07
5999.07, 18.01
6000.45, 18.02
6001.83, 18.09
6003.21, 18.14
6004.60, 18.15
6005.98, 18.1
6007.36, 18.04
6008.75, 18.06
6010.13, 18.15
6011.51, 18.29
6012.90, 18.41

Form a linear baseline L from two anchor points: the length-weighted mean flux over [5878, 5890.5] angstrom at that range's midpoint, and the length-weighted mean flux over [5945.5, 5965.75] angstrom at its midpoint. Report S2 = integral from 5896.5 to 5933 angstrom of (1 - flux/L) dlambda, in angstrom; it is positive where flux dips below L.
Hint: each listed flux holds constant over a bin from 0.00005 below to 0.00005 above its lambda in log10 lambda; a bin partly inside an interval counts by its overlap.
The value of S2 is -0.62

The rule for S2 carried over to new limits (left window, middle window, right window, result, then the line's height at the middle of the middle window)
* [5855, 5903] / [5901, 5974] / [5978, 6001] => -2.14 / 18.1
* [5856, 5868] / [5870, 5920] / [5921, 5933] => 2.05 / 18.5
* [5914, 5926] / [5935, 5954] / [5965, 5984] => -0.36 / 18.4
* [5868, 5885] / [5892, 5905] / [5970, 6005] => 1.55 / 18.8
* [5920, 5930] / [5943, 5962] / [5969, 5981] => -0.24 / 18.5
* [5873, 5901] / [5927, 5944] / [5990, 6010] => -1.03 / 17.6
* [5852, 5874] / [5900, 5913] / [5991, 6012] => -0.02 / 18.5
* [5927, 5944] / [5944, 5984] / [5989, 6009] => -0.26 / 18.5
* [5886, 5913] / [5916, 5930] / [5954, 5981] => -0.74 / 17.5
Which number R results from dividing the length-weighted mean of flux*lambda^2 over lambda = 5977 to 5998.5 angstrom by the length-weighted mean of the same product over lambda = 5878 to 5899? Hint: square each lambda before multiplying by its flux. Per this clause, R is 1.1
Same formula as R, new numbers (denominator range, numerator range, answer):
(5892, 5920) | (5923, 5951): 1.07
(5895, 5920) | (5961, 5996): 1.05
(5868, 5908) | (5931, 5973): 1.08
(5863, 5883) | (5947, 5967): 1.01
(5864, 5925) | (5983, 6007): 1.06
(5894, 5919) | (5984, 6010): 1.06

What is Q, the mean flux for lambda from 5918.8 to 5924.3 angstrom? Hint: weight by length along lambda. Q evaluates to 18.4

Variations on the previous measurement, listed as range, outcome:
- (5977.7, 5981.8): 18.4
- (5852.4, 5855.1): 18.8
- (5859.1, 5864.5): 18.4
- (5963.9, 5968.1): 18.6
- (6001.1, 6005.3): 18.1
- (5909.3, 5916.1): 18.6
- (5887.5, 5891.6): 15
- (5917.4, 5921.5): 18.3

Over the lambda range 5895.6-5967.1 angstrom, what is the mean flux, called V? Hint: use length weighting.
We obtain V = 18.4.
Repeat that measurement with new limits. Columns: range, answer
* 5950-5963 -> 18.6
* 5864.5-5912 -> 17.8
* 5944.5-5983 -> 18.6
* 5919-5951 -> 18.7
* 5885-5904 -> 16.2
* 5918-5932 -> 18.5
